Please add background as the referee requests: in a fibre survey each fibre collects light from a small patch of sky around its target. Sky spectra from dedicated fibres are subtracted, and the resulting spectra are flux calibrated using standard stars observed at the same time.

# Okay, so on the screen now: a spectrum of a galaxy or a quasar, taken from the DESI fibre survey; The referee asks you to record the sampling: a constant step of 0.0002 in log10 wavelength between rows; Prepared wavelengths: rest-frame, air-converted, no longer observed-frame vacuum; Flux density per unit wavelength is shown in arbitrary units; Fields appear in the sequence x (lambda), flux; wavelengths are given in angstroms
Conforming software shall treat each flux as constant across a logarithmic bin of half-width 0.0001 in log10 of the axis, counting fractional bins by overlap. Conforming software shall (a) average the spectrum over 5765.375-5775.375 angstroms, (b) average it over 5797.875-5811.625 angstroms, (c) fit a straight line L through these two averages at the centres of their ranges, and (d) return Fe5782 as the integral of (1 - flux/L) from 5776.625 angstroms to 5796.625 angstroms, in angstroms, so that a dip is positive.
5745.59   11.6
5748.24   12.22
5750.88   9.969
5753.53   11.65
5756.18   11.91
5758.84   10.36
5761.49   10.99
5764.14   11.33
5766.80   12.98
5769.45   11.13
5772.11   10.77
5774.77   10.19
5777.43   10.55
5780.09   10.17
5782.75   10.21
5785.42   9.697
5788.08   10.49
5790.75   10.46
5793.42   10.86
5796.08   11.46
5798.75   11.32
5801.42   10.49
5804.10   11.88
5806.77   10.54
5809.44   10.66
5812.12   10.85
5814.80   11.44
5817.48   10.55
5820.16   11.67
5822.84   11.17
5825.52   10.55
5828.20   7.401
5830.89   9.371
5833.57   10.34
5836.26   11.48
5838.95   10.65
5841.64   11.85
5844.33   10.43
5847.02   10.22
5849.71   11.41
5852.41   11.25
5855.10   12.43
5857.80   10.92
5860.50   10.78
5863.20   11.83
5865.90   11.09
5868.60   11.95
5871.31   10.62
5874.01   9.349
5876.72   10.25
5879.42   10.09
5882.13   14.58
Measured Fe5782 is 1.3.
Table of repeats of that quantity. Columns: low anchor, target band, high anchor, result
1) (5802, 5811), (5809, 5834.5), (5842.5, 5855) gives 1.4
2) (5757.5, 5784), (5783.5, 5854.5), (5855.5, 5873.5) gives 1.9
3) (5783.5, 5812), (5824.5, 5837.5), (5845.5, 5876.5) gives 1.3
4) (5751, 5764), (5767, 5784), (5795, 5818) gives 0.6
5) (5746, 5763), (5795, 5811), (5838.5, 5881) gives 0.1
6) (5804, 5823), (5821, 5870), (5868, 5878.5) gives -0.7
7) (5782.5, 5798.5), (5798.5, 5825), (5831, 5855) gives -0.7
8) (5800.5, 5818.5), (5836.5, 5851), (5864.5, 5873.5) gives 0.1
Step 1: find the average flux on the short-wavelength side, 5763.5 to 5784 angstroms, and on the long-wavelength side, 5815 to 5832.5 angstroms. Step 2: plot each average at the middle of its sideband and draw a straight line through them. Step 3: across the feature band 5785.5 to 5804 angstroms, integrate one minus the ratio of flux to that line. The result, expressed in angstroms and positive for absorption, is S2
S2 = -0.4 angstroms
